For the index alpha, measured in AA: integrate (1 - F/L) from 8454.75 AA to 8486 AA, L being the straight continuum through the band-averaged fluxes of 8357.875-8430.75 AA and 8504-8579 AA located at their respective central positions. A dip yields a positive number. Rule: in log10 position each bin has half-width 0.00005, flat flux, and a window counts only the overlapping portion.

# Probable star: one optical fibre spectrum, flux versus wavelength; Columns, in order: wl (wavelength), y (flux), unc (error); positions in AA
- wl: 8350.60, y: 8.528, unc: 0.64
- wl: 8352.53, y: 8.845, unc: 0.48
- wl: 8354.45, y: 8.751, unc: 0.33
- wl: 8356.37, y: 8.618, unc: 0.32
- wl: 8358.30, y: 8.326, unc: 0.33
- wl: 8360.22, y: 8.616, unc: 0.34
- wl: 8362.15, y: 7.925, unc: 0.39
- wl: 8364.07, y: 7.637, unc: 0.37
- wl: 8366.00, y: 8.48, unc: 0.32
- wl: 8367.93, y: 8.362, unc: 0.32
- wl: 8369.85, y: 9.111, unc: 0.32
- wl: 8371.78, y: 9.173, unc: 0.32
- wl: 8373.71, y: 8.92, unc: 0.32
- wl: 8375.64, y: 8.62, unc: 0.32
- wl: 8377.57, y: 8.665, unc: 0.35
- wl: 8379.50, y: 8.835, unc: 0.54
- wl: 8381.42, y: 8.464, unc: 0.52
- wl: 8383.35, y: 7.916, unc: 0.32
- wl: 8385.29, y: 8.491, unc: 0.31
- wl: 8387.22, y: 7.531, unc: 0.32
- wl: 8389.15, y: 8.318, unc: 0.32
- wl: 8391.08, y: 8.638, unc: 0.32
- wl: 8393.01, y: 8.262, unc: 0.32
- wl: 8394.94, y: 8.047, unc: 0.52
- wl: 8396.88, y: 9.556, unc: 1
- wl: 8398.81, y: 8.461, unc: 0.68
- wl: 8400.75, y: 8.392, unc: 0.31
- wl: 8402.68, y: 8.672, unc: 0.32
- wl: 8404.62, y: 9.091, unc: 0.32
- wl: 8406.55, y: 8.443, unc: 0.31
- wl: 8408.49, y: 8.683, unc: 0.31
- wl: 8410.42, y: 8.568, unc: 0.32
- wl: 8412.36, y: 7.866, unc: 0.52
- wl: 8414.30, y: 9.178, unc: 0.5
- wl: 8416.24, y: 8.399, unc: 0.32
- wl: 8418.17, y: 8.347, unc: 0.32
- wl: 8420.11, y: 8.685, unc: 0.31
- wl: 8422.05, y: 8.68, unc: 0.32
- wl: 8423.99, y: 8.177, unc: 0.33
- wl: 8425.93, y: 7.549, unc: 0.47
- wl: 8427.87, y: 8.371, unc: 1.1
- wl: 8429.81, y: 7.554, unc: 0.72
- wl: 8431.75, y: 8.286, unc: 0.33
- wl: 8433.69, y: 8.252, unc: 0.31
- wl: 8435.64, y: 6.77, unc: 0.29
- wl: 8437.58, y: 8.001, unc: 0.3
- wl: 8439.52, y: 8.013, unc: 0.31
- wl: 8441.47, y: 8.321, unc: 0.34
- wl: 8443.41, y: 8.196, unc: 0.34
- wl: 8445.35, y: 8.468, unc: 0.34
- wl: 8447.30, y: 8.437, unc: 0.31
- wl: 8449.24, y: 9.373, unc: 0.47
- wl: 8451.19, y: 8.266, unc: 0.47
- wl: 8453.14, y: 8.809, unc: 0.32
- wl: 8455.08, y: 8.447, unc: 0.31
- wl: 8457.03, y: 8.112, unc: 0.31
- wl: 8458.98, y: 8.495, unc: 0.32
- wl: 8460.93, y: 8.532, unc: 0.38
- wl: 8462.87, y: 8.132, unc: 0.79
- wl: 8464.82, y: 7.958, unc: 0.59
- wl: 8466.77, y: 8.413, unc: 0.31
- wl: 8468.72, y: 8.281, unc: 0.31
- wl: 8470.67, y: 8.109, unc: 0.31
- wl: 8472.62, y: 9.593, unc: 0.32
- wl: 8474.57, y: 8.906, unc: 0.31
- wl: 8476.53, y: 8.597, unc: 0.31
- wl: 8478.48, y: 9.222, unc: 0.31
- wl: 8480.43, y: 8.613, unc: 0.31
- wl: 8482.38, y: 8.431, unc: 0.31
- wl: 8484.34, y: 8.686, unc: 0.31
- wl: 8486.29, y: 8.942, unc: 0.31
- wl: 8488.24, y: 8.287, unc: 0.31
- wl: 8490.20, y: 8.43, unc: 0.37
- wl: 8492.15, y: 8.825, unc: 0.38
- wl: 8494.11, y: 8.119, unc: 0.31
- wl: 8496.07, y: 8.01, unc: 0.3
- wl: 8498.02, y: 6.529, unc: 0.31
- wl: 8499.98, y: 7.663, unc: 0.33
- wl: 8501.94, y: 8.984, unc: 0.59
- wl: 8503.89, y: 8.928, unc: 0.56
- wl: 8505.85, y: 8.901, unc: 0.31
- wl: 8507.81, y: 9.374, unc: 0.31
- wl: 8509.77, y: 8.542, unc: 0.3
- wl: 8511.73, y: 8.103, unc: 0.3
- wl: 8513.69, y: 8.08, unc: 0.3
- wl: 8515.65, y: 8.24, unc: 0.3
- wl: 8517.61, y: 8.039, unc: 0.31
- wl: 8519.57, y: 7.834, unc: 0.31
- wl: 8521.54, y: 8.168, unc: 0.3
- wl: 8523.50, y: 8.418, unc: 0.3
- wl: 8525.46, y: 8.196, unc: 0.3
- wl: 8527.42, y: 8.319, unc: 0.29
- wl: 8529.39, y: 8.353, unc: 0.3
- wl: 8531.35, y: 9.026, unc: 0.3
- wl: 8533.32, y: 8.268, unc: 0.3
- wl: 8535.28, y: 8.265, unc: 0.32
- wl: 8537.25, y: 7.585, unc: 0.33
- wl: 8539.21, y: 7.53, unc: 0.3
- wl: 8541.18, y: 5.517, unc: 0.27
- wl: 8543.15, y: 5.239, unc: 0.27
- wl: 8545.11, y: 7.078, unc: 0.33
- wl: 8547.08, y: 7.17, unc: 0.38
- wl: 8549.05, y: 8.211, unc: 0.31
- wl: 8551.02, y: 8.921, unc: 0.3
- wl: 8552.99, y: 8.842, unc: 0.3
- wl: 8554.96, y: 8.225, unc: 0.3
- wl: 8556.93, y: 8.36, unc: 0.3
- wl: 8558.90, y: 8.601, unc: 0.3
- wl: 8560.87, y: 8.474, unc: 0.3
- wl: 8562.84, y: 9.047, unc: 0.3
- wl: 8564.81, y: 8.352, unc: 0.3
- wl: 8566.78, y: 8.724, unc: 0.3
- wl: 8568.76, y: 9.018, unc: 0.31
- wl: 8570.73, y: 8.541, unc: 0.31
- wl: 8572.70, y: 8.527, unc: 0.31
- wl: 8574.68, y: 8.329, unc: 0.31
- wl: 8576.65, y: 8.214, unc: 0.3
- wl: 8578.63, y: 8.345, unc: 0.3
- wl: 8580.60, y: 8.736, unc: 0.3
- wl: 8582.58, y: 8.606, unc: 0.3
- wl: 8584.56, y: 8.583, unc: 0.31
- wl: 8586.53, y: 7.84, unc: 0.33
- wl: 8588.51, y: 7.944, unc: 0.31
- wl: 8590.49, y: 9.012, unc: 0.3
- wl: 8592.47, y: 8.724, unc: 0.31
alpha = -0.9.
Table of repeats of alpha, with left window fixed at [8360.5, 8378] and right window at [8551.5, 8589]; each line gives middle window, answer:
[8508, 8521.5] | 0.47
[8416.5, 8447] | 1.44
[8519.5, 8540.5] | 0.88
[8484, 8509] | 0.25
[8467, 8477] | -0.19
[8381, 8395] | 0.54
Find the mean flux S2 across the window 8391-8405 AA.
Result 8.62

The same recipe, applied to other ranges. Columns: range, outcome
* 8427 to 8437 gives 7.85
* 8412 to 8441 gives 8.15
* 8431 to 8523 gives 8.38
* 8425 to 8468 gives 8.22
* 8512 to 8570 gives 8.08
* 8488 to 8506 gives 8.24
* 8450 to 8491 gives 8.54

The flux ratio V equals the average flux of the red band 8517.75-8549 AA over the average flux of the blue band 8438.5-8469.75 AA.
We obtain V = 0.92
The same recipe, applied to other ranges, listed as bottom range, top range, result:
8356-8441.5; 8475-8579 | 0.98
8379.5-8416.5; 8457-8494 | 1.01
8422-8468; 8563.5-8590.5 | 1.03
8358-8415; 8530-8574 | 0.95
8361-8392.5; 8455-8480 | 1.01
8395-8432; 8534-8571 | 0.94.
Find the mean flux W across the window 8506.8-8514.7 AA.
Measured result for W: 8.52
